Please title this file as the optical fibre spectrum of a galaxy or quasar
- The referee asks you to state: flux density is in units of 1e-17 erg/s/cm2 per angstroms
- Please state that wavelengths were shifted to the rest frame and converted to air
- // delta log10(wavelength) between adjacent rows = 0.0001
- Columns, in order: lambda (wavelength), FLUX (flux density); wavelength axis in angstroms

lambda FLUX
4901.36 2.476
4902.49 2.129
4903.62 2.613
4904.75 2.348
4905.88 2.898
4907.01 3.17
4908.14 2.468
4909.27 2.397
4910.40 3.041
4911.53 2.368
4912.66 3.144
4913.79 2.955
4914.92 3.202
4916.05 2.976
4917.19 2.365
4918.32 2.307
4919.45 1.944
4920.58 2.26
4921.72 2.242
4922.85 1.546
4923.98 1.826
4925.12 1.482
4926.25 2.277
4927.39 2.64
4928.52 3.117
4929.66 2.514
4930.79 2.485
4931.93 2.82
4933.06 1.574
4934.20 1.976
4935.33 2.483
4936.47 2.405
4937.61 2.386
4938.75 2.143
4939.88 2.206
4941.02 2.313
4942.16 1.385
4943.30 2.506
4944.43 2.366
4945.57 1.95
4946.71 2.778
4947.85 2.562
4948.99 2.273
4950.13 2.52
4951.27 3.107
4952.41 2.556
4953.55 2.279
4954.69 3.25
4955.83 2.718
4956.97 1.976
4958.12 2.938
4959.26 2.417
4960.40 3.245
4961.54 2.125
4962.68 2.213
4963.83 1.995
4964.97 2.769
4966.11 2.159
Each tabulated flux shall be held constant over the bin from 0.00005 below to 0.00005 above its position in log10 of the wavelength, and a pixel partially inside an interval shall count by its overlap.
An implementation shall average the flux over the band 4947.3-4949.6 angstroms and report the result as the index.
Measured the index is 2.42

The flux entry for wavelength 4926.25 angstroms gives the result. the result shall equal 2.277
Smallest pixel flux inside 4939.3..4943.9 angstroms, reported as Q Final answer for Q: 1.385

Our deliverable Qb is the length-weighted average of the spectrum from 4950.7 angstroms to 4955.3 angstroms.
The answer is 2.8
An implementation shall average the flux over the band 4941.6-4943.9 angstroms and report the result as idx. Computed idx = 1.96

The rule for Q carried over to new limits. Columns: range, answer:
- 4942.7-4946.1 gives 1.95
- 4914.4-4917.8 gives 2.365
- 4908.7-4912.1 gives 2.368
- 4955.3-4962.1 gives 1.976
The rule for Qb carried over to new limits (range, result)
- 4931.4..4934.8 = 2.12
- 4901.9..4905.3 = 2.36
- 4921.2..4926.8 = 1.87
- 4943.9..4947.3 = 2.36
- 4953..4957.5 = 2.56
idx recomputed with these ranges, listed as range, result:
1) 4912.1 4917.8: 2.92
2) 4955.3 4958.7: 2.54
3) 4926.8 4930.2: 2.75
